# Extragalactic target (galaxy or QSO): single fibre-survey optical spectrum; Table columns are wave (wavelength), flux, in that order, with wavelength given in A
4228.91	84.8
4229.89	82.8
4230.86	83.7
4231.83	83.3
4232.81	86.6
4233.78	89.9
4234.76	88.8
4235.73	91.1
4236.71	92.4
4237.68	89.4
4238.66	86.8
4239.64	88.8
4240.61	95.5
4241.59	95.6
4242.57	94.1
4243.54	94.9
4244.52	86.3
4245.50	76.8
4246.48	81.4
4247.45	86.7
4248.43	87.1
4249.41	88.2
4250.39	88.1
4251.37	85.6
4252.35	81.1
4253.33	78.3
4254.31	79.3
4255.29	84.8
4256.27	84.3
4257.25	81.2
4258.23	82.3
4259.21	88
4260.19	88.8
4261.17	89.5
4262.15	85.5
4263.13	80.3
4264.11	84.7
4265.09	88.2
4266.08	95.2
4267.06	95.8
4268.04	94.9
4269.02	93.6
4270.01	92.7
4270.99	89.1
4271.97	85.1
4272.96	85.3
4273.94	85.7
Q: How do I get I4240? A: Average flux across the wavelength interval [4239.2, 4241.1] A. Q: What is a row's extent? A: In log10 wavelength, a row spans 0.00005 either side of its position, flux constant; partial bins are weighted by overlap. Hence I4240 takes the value 92.5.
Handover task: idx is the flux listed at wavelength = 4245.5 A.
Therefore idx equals 76.8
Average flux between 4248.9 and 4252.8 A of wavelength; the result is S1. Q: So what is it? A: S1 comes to 85.7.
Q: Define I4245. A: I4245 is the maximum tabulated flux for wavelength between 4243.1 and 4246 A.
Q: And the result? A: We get 94.9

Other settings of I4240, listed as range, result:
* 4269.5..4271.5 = 90.9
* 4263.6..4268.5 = 91.7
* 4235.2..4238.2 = 91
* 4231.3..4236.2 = 88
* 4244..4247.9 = 82.9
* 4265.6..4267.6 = 95.7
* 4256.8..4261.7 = 86.1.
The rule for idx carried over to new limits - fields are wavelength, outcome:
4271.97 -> 85.1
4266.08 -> 95.2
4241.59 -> 95.6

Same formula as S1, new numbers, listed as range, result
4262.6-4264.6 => 82.7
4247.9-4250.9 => 87.6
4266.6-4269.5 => 94.9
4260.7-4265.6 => 85.6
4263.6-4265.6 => 86.3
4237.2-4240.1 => 88.1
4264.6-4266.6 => 91.6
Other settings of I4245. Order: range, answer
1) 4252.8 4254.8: 79.3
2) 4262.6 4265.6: 88.2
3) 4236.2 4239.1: 92.4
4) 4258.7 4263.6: 89.5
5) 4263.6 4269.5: 95.8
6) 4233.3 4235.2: 89.9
